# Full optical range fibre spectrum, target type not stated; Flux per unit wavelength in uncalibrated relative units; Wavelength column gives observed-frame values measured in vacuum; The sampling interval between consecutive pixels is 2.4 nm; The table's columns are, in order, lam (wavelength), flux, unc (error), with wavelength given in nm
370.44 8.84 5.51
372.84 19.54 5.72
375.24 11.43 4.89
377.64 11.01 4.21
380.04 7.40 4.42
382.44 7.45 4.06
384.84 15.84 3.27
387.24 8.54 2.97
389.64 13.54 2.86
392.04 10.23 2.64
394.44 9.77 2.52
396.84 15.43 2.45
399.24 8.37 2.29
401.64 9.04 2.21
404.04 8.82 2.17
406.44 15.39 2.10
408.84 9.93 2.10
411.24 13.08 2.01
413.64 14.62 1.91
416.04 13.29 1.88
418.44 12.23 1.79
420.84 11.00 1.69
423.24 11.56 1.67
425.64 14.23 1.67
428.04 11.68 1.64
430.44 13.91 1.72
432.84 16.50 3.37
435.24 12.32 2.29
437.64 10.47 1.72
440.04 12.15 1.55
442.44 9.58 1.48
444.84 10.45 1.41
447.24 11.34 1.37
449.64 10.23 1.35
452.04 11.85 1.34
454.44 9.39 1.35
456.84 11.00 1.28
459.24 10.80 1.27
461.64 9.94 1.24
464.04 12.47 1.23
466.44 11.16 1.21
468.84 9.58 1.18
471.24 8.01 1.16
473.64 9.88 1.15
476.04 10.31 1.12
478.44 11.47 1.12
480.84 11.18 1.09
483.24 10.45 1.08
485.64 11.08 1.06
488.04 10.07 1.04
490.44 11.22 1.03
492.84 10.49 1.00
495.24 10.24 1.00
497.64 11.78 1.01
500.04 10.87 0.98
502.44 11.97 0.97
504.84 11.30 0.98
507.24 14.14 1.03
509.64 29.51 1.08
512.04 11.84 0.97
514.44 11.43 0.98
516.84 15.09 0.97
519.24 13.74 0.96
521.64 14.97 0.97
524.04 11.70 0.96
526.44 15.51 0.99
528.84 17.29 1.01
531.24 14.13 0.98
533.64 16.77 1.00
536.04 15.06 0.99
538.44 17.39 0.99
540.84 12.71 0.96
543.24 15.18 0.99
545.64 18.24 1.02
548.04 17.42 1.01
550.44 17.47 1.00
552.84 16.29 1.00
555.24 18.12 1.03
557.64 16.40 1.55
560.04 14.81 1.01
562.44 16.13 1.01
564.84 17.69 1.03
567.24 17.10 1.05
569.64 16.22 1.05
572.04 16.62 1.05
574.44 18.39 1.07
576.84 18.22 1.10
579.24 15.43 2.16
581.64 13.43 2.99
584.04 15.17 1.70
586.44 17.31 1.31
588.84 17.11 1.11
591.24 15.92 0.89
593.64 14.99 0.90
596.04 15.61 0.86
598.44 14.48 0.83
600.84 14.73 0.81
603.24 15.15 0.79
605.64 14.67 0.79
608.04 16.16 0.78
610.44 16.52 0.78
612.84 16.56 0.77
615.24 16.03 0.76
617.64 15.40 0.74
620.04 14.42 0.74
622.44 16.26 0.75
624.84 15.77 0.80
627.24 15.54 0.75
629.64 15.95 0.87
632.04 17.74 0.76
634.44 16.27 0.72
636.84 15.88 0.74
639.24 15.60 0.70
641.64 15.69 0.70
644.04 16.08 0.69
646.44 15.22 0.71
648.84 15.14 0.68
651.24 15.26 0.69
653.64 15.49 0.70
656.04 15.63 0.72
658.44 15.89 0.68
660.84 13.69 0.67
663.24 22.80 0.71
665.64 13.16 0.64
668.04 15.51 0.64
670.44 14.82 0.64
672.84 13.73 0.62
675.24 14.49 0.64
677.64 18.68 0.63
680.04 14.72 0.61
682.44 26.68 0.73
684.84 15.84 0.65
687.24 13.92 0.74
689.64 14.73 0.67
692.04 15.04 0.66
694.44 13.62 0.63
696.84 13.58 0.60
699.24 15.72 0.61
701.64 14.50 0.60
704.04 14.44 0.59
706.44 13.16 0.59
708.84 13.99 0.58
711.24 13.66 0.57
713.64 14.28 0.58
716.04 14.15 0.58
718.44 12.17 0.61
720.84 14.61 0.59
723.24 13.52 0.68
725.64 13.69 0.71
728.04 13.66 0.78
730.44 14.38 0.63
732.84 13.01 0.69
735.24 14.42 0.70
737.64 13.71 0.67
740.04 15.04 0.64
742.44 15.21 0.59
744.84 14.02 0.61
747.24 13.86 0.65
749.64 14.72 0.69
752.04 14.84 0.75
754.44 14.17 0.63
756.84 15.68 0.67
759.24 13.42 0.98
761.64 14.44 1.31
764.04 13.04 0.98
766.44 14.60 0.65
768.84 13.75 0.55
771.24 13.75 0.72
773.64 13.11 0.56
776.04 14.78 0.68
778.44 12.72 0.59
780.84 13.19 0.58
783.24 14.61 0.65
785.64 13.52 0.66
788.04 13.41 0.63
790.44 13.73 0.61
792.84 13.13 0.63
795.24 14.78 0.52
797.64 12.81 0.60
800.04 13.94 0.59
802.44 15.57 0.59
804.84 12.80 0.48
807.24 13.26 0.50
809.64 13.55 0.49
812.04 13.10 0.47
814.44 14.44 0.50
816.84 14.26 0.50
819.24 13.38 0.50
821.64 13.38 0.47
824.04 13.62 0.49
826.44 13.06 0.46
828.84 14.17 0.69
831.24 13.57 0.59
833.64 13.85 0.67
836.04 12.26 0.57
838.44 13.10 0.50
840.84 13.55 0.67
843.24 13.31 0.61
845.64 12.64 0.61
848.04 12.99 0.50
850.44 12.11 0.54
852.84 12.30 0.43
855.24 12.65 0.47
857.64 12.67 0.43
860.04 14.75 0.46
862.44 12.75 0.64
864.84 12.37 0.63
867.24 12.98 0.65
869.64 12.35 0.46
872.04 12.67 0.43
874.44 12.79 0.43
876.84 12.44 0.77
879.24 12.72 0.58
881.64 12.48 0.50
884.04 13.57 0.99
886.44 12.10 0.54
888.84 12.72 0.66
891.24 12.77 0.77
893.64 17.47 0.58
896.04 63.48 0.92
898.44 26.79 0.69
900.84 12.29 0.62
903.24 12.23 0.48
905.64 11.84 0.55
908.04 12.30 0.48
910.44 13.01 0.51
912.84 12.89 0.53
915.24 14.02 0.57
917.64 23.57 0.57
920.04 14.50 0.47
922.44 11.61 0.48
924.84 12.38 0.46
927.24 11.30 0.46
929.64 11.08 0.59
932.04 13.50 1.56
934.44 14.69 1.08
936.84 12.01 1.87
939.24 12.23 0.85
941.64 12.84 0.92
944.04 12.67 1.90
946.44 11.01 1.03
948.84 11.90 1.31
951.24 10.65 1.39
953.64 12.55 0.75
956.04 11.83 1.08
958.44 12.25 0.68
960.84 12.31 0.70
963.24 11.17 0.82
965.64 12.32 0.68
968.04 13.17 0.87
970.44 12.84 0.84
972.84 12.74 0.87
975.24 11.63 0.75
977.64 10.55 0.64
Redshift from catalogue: 0.36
